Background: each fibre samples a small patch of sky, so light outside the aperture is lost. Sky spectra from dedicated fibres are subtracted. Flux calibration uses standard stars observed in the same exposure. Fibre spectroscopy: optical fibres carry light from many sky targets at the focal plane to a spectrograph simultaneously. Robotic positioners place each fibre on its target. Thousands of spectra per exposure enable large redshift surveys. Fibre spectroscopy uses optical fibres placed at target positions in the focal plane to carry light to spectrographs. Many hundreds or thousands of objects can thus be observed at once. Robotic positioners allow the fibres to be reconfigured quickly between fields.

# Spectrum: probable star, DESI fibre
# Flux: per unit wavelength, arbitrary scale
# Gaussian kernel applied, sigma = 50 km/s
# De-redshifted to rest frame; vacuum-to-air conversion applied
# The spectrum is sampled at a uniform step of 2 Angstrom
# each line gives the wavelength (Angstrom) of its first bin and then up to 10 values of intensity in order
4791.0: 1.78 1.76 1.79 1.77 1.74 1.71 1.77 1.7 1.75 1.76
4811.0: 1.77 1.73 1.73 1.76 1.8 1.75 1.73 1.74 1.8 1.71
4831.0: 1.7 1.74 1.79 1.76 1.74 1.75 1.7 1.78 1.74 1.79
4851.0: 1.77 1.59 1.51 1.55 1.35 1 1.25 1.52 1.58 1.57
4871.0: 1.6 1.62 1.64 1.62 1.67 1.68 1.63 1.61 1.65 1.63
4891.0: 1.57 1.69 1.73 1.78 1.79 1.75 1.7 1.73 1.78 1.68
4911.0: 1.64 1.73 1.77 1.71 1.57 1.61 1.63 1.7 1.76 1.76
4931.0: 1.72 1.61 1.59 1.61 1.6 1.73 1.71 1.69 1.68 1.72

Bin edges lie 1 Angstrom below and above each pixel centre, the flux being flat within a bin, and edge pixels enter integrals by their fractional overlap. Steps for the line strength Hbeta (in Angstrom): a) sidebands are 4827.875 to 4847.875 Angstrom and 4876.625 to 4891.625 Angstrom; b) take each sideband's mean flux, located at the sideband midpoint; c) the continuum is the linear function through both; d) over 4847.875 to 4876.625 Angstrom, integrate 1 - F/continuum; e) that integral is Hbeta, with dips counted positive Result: 2.7 Angstrom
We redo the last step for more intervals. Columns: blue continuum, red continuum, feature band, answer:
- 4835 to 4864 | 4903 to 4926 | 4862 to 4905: 0.28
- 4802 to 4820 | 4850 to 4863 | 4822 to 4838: -1.21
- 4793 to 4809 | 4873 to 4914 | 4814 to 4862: 1.25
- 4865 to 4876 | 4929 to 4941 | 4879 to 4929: -2.10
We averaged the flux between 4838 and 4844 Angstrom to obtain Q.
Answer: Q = 1.73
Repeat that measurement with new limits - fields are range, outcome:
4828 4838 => 1.74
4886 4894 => 1.63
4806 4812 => 1.76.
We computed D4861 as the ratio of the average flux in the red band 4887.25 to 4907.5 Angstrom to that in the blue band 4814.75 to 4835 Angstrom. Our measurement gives 1.0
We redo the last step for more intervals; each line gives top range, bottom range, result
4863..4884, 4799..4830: 0.91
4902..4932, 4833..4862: 1.04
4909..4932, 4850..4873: 1.14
